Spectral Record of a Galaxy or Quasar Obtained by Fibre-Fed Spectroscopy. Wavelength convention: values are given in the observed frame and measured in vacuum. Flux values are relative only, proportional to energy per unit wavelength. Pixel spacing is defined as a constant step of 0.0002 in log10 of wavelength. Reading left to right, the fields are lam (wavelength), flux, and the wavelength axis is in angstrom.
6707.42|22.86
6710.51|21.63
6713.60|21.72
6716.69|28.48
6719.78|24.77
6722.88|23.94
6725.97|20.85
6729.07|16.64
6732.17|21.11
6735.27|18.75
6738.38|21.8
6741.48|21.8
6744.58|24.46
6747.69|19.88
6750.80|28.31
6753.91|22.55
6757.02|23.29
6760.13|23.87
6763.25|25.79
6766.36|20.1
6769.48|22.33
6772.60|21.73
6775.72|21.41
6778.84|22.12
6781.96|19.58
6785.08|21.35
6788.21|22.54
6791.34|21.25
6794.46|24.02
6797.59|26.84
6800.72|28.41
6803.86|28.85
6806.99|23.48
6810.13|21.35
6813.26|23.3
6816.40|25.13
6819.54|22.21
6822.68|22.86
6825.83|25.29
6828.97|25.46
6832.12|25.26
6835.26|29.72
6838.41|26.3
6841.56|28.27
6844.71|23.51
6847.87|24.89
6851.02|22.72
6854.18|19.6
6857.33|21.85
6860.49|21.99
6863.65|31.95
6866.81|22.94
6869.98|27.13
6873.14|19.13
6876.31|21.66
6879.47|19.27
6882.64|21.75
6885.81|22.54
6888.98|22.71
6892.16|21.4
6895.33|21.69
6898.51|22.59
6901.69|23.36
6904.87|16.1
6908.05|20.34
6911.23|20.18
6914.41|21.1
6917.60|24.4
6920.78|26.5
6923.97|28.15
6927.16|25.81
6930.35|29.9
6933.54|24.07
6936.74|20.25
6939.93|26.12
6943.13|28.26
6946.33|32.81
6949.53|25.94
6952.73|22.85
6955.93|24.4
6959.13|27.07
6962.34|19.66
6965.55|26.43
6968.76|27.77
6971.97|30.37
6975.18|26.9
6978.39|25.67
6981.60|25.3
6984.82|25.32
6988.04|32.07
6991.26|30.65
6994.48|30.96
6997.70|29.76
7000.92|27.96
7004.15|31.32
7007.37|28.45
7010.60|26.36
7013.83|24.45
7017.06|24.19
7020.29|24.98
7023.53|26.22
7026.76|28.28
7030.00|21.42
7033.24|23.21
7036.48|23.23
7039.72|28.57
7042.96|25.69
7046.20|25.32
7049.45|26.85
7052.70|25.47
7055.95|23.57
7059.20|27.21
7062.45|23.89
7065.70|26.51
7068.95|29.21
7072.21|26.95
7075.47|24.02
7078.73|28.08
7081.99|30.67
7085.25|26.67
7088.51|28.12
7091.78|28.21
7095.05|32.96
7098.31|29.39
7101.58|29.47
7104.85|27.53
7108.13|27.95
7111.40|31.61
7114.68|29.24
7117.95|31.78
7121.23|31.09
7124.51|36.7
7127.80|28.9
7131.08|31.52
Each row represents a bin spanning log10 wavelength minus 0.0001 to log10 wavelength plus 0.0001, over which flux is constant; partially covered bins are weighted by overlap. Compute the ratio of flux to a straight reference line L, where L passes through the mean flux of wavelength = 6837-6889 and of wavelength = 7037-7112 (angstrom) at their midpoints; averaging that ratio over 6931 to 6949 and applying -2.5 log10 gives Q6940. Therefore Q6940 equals -0.066 mag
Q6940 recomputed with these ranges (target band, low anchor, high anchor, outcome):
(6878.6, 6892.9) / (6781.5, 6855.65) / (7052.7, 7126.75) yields 0.17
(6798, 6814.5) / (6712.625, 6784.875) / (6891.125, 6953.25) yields -0.10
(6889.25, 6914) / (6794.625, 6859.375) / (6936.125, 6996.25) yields 0.23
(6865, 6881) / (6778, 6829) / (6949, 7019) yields 0.13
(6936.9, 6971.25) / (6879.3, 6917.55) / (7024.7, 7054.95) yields -0.14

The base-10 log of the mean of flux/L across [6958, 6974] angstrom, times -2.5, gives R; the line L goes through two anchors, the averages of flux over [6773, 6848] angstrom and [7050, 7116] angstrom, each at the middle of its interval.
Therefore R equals 0.00 mag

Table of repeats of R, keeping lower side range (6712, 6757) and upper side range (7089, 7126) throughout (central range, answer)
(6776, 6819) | 0.01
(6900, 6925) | 0.18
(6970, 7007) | -0.03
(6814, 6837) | -0.03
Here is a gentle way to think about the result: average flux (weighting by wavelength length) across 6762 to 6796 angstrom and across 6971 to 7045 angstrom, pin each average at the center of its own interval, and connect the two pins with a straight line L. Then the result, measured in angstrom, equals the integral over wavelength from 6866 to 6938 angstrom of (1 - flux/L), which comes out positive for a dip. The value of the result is 5.6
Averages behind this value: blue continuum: 22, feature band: 22.7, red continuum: 27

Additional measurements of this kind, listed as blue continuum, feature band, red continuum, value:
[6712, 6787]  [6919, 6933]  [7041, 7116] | -1.18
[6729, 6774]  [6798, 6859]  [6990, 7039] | -2.76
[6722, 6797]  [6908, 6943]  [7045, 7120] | 0.69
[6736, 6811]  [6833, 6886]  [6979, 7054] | 1.19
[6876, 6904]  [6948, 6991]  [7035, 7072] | -4.41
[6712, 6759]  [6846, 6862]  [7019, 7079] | 1.02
